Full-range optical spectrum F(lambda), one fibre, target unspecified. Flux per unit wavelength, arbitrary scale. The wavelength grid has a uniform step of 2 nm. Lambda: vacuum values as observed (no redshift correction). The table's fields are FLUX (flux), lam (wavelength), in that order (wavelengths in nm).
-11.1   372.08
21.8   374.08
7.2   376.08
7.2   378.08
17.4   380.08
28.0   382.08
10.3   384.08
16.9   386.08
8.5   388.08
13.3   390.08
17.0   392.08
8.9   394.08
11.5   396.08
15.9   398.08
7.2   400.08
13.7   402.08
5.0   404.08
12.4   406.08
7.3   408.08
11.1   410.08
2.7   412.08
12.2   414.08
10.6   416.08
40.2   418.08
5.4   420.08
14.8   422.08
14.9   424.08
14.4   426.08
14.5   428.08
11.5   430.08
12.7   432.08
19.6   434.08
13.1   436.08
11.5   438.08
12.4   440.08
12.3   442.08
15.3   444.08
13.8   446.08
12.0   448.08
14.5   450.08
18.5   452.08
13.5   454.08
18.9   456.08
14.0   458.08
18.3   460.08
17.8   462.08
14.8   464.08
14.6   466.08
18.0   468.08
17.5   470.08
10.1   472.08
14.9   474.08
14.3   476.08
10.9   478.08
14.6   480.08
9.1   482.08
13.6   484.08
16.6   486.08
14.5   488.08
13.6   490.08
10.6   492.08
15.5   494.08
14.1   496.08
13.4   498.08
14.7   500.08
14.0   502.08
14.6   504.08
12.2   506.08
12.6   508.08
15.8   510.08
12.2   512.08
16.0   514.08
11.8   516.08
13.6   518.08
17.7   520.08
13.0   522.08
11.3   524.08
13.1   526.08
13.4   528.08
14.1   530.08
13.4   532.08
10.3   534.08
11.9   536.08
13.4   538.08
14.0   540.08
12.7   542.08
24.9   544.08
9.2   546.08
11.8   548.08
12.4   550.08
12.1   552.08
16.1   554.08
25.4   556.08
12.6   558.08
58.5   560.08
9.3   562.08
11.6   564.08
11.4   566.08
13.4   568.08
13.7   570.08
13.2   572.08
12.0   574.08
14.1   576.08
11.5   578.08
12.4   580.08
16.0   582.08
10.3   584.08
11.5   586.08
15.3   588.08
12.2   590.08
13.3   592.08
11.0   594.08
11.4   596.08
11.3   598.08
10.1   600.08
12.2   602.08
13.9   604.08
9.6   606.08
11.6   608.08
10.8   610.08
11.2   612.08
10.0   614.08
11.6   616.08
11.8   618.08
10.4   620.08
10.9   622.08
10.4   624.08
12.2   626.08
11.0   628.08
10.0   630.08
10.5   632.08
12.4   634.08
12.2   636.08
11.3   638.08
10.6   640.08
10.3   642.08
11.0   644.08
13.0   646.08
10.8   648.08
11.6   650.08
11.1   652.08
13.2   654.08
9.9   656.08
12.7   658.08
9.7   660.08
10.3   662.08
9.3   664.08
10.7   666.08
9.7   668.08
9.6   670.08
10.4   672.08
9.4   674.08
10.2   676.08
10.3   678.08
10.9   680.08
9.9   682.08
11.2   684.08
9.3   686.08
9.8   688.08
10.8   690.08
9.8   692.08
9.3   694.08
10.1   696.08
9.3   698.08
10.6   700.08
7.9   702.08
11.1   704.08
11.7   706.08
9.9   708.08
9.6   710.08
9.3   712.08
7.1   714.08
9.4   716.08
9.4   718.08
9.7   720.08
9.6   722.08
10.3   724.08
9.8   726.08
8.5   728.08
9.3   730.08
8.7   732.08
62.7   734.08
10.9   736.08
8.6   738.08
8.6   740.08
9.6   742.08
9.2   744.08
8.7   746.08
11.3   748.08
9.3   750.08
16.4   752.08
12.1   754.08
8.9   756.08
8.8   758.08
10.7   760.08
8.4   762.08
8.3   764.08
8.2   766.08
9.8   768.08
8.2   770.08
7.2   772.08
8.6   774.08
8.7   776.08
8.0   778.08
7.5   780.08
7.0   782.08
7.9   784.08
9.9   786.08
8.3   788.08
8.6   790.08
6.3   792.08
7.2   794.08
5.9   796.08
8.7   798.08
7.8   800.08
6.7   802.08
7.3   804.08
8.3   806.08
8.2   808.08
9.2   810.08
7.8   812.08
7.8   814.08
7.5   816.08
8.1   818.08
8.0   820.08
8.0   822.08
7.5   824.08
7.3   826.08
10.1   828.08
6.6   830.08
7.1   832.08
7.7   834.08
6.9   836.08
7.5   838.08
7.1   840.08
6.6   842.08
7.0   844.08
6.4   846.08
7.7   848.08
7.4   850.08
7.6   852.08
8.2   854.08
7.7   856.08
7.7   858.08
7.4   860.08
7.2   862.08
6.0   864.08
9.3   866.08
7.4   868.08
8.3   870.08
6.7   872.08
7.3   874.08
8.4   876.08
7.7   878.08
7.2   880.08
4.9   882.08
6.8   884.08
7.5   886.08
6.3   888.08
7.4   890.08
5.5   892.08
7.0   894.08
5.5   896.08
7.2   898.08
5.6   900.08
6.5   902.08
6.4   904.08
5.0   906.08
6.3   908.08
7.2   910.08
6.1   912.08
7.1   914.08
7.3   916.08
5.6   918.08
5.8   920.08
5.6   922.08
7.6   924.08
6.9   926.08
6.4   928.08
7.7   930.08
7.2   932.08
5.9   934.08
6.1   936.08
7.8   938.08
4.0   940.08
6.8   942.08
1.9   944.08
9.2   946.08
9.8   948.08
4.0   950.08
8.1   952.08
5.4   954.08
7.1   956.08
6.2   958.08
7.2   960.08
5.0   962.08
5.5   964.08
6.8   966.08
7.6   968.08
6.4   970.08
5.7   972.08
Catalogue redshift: 0.12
